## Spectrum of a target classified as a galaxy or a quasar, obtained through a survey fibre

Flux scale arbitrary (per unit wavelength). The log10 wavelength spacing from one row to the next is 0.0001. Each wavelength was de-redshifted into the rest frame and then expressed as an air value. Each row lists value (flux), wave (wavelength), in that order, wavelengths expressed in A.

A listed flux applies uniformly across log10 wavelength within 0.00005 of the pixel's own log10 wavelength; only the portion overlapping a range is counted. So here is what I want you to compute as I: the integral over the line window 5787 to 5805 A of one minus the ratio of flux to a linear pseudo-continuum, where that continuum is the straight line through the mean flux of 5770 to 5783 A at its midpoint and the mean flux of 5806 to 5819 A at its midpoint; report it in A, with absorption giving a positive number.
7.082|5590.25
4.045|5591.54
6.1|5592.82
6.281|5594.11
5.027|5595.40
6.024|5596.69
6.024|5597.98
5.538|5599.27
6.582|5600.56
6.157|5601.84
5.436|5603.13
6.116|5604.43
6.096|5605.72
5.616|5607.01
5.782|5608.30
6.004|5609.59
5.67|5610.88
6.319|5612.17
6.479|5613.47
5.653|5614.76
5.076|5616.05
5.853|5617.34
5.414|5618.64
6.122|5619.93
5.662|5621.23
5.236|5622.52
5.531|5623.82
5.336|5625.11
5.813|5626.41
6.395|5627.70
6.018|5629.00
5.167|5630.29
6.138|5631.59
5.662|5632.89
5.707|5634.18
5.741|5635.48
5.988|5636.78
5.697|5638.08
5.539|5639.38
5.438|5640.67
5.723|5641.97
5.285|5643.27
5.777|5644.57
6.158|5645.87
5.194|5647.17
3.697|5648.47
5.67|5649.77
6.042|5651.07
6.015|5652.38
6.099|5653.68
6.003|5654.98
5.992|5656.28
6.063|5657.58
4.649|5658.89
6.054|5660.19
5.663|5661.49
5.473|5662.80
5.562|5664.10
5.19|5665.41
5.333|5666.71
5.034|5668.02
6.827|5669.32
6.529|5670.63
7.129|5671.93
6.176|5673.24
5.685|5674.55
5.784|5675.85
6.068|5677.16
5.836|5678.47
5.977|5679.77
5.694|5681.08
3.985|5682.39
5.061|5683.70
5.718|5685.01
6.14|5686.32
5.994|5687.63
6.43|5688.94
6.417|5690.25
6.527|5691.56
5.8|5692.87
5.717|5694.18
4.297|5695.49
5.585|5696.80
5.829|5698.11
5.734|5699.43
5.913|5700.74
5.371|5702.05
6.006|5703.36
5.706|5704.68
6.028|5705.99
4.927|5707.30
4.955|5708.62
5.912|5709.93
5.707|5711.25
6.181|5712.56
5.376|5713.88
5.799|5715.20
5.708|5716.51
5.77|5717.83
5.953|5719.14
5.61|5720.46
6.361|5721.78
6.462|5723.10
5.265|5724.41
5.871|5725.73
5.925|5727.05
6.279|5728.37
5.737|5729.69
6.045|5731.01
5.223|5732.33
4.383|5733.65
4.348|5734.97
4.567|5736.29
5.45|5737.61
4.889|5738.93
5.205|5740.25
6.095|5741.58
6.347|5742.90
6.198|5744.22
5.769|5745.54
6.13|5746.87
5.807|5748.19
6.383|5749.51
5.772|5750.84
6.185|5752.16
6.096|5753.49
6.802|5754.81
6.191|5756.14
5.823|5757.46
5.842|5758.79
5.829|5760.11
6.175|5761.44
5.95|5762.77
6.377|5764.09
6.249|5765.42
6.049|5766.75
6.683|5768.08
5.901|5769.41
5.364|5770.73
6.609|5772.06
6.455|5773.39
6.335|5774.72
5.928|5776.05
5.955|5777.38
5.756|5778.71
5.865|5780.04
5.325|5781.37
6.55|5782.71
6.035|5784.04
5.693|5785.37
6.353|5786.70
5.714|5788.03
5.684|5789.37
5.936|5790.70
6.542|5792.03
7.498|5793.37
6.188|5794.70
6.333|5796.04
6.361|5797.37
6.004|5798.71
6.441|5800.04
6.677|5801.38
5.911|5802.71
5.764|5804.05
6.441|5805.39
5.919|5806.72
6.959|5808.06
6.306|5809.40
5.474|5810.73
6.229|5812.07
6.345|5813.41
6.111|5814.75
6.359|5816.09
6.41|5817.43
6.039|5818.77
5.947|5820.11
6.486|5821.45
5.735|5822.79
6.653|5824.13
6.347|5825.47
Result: -0.4 A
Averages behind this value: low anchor 6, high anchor 6.22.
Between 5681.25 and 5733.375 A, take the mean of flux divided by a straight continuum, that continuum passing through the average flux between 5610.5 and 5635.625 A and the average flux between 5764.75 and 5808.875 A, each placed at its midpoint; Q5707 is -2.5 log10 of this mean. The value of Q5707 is 0.05 mag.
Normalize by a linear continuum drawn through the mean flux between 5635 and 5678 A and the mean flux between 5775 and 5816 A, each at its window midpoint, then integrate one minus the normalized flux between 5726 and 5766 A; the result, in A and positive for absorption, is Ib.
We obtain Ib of 1.33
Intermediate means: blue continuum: 5.74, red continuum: 6.15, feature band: 5.8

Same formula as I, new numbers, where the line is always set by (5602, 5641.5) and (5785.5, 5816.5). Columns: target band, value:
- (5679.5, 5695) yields 0.4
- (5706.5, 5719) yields 0.8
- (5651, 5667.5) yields 0.5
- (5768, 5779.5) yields 0.2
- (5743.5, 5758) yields 0.0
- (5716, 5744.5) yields 2.0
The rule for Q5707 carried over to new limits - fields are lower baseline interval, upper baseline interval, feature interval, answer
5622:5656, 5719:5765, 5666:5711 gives -0.01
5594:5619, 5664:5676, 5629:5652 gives 0.06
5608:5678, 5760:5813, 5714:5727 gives 0.02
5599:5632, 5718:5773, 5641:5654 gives 0.05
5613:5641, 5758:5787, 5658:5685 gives 0.02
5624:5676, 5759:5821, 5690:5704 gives 0.03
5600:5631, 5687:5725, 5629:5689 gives 0.02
